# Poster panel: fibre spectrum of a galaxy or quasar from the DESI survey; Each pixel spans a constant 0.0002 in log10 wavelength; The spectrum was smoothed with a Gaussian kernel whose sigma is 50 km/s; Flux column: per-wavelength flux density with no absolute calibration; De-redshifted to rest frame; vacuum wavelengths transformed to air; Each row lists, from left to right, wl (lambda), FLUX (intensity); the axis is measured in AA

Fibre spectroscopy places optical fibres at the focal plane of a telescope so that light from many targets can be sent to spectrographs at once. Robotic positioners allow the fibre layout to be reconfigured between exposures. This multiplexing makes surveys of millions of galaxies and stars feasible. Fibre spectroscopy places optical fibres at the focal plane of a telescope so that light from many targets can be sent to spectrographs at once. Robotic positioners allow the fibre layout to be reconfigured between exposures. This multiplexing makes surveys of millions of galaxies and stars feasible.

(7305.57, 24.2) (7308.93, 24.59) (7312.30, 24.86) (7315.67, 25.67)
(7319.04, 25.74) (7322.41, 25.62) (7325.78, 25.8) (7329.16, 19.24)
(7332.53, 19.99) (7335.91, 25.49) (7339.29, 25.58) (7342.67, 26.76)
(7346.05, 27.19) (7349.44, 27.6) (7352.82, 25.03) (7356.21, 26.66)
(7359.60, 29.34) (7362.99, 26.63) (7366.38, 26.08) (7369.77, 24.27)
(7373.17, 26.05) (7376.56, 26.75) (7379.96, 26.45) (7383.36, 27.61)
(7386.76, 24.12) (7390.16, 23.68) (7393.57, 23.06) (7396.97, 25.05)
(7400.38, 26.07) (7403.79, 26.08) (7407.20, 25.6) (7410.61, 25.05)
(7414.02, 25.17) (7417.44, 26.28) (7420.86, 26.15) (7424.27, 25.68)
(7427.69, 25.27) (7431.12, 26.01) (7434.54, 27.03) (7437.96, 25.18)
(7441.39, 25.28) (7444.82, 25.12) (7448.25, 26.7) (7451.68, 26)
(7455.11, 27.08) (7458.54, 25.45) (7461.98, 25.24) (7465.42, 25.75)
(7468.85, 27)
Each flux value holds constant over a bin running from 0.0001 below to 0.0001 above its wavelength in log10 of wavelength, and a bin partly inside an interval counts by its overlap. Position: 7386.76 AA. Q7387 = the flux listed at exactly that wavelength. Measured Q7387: 24.12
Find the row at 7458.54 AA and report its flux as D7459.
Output 25.45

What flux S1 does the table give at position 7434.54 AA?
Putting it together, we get 27.03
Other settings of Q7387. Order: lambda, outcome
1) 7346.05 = 27.19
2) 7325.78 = 25.8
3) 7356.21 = 26.66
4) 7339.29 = 25.58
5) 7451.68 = 26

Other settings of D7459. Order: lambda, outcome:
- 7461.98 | 25.24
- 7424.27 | 25.68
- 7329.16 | 19.24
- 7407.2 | 25.6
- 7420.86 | 26.15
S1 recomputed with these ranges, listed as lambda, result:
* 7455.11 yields 27.08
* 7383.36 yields 27.61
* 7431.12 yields 26.01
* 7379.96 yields 26.45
